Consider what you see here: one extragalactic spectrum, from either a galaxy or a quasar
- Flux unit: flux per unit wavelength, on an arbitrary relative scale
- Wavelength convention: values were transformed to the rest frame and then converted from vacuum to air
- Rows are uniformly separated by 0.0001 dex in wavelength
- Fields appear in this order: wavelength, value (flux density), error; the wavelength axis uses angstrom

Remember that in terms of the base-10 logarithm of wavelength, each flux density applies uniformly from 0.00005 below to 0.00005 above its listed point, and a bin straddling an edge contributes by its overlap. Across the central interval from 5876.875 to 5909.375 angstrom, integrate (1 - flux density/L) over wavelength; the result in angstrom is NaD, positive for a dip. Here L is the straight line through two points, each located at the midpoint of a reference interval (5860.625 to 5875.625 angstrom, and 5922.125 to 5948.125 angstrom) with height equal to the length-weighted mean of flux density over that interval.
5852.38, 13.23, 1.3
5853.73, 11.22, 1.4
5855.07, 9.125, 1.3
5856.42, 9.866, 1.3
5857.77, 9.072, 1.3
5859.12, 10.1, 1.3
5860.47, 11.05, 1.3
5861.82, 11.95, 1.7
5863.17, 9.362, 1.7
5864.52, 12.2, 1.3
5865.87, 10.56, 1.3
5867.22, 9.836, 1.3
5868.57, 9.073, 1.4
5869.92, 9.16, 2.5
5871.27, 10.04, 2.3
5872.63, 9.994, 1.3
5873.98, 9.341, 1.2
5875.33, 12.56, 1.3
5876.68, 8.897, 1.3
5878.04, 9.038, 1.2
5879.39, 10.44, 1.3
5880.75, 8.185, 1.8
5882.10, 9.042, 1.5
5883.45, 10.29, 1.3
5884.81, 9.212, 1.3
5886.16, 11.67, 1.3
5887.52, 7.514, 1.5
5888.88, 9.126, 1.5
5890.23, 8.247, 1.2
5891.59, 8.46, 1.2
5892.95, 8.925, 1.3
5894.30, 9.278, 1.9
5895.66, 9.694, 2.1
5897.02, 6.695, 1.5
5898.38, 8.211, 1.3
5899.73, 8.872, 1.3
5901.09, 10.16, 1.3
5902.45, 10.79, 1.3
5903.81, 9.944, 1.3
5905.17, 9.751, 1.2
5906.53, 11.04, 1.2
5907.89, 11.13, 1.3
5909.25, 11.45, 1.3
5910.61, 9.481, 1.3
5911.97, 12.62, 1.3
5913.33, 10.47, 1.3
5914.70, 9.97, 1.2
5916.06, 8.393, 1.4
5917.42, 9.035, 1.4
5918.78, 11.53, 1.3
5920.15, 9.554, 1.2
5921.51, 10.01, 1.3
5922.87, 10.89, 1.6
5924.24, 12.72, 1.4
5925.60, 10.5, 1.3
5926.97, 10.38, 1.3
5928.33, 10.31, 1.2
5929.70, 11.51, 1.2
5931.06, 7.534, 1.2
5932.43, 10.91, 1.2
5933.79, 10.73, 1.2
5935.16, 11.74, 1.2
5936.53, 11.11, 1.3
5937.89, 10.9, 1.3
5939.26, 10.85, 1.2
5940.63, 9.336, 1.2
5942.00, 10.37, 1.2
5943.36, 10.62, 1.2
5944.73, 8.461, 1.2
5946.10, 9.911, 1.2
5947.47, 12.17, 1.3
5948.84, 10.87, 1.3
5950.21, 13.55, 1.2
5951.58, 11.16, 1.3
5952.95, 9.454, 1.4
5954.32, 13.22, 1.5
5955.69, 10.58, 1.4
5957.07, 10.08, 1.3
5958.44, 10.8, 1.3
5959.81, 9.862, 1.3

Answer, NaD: 3.13 angstrom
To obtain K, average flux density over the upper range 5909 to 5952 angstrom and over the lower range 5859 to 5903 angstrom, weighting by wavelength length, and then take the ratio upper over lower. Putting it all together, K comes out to 1.10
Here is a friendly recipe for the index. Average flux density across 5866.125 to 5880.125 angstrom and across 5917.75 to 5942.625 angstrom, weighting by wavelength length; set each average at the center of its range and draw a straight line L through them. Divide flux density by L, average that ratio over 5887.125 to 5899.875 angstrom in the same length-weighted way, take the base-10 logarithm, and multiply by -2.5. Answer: 0.187 mag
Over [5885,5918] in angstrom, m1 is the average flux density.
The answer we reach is 9.62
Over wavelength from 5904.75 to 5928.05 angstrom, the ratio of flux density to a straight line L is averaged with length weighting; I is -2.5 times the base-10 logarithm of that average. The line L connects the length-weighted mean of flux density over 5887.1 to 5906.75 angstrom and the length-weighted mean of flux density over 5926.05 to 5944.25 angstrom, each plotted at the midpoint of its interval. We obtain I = -0.08 mag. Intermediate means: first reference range 9.09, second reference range 10.5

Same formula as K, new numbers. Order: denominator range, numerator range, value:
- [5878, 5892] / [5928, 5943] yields 1.14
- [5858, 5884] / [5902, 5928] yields 1.05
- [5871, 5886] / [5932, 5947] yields 1.07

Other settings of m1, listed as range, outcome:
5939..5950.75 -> 10.6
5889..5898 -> 8.57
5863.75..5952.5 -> 10.1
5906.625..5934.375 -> 10.5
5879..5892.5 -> 9.18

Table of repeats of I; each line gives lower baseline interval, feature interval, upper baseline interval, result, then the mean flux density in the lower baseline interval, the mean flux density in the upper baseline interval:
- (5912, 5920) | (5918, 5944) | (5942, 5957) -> -0.02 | 10.1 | 10.9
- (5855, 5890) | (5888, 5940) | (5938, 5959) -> 0.03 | 9.86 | 10.8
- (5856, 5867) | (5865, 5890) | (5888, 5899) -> -0.02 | 10.5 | 8.56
